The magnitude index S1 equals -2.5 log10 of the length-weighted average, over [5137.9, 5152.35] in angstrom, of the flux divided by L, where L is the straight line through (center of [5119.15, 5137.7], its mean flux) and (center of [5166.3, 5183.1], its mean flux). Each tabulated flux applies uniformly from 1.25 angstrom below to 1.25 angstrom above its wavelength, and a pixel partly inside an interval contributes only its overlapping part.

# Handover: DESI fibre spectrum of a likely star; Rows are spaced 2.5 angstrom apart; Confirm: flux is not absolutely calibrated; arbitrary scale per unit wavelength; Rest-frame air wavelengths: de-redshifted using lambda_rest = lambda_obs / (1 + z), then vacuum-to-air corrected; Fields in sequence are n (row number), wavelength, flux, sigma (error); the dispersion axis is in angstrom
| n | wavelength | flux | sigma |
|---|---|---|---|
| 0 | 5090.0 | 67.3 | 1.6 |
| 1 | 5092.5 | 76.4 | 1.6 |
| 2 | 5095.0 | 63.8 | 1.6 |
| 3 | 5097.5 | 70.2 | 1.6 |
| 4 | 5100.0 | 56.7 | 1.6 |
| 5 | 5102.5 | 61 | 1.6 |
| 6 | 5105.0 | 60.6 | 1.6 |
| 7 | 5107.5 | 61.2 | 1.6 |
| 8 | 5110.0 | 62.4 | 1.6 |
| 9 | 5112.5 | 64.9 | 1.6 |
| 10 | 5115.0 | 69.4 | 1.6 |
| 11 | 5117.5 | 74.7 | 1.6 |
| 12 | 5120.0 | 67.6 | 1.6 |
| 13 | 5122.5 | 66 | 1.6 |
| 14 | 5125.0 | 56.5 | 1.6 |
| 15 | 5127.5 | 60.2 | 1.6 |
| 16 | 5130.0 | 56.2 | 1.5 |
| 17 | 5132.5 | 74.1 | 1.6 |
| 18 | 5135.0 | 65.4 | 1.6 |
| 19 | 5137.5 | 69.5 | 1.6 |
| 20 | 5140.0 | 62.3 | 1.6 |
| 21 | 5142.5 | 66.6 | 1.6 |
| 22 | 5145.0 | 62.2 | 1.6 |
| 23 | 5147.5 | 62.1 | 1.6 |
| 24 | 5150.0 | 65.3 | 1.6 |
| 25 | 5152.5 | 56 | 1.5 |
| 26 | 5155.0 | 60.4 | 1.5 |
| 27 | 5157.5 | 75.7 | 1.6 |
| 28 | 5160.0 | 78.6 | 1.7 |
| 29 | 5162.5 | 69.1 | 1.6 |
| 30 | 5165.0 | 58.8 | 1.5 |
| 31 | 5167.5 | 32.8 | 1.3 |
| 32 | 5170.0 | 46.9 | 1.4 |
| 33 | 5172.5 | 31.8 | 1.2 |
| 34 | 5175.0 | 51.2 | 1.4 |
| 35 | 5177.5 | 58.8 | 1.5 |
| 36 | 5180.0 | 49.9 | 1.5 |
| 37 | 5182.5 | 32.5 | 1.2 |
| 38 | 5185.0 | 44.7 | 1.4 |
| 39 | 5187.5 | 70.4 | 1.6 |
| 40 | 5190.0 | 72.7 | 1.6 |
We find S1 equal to -0.12 mag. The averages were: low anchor 64.1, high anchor 43.9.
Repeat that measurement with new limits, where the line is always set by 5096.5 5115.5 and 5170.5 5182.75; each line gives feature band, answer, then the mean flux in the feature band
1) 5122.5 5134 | -0.09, 62.3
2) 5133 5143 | -0.20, 66.5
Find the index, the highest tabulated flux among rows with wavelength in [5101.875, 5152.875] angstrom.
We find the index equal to 74.7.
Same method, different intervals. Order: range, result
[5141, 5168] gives 78.6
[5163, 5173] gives 58.8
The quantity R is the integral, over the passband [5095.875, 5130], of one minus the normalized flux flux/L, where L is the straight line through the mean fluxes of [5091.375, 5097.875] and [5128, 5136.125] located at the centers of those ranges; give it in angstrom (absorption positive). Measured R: 1.9 angstrom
